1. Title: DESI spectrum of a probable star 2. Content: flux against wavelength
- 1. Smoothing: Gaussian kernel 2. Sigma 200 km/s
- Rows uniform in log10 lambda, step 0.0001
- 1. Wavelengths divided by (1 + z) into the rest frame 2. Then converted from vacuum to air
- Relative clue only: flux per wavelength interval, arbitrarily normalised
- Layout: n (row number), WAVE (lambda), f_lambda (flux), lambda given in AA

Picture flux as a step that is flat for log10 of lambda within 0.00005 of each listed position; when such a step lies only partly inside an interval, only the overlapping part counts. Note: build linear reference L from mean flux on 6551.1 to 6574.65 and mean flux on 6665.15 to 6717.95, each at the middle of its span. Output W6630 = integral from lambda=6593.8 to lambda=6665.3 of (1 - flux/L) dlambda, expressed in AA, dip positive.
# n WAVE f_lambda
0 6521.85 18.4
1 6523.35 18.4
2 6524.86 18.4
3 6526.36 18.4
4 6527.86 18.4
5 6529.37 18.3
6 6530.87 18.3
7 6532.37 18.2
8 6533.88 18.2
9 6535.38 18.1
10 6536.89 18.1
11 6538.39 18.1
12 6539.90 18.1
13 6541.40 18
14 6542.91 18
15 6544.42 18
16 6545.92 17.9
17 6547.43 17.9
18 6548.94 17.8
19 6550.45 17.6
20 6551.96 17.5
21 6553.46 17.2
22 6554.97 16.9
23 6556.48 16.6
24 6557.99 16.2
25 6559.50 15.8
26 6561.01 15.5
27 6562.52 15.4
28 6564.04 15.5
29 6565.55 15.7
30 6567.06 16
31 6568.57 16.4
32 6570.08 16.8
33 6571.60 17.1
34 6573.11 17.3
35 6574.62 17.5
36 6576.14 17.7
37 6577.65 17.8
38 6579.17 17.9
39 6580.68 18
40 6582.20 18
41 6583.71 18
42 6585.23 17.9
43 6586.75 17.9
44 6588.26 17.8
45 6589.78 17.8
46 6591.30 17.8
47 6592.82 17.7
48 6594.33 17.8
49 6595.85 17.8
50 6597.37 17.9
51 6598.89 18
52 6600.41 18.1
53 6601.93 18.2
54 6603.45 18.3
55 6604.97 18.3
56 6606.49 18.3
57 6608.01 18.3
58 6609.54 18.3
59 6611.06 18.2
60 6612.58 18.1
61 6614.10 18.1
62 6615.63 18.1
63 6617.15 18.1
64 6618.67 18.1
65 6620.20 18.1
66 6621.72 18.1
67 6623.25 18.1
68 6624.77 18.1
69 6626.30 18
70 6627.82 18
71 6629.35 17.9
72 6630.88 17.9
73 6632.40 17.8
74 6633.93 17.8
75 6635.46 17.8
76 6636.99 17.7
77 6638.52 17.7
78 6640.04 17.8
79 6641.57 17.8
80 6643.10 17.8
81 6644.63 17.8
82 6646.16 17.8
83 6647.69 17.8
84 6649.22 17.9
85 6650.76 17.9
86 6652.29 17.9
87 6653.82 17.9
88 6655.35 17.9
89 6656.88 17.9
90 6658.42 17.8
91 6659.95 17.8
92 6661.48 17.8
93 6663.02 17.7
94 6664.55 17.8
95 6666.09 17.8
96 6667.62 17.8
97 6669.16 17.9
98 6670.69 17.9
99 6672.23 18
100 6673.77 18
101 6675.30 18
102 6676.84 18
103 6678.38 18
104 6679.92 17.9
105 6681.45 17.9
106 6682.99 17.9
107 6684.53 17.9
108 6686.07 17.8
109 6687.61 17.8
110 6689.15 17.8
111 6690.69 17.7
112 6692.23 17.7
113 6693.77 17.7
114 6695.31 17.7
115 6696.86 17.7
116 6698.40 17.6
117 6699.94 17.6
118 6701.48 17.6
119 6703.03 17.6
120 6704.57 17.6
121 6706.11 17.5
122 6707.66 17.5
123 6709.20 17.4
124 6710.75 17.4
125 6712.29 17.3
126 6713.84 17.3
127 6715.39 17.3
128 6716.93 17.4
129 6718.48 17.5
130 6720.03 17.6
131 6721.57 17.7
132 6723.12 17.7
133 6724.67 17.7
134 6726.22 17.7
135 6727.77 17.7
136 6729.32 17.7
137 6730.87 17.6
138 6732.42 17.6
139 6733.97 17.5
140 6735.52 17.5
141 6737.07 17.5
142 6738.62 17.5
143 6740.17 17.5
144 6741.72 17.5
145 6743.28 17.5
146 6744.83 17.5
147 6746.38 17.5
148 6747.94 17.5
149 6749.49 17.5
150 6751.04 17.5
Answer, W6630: -3.63 AA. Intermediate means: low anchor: 16.4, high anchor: 17.7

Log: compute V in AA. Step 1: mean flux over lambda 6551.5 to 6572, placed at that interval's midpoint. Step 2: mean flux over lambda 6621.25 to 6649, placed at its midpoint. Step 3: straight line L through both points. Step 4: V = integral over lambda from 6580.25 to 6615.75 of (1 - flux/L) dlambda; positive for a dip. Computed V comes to -2.0 AA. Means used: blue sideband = 16.3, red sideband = 17.9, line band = 18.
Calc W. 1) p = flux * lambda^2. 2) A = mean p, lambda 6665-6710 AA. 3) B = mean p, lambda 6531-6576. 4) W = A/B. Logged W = 1.08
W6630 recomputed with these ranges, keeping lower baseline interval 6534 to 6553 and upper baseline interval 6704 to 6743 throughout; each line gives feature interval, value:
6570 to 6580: 0.2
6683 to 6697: -0.1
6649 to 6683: -0.4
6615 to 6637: -0.3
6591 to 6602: -0.1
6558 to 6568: 1.2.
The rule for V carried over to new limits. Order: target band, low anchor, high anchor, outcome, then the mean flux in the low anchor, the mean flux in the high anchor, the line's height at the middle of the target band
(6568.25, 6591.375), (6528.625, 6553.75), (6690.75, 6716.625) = 0.32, 18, 17.5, 17.9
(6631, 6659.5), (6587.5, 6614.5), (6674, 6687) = 0.25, 18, 17.9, 18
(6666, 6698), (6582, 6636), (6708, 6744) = -0.26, 18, 17.5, 17.7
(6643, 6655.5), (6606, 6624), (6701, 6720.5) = 0.03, 18.2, 17.5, 17.9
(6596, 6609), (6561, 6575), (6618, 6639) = -0.69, 16.3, 17.9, 17.2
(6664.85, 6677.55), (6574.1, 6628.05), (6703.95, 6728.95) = -0.15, 18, 17.5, 17.7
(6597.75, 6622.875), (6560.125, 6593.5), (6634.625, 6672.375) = -1.04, 17.1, 17.8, 17.4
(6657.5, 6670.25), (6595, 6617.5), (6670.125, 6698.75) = 0.08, 18.1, 17.8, 17.9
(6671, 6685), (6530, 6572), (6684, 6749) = -0.38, 17.2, 17.6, 17.5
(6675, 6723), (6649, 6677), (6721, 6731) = 0.29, 17.9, 17.7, 17.8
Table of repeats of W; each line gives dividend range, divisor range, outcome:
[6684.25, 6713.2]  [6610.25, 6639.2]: 1.00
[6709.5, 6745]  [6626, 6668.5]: 1.01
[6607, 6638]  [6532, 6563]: 1.06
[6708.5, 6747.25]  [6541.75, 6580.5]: 1.08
